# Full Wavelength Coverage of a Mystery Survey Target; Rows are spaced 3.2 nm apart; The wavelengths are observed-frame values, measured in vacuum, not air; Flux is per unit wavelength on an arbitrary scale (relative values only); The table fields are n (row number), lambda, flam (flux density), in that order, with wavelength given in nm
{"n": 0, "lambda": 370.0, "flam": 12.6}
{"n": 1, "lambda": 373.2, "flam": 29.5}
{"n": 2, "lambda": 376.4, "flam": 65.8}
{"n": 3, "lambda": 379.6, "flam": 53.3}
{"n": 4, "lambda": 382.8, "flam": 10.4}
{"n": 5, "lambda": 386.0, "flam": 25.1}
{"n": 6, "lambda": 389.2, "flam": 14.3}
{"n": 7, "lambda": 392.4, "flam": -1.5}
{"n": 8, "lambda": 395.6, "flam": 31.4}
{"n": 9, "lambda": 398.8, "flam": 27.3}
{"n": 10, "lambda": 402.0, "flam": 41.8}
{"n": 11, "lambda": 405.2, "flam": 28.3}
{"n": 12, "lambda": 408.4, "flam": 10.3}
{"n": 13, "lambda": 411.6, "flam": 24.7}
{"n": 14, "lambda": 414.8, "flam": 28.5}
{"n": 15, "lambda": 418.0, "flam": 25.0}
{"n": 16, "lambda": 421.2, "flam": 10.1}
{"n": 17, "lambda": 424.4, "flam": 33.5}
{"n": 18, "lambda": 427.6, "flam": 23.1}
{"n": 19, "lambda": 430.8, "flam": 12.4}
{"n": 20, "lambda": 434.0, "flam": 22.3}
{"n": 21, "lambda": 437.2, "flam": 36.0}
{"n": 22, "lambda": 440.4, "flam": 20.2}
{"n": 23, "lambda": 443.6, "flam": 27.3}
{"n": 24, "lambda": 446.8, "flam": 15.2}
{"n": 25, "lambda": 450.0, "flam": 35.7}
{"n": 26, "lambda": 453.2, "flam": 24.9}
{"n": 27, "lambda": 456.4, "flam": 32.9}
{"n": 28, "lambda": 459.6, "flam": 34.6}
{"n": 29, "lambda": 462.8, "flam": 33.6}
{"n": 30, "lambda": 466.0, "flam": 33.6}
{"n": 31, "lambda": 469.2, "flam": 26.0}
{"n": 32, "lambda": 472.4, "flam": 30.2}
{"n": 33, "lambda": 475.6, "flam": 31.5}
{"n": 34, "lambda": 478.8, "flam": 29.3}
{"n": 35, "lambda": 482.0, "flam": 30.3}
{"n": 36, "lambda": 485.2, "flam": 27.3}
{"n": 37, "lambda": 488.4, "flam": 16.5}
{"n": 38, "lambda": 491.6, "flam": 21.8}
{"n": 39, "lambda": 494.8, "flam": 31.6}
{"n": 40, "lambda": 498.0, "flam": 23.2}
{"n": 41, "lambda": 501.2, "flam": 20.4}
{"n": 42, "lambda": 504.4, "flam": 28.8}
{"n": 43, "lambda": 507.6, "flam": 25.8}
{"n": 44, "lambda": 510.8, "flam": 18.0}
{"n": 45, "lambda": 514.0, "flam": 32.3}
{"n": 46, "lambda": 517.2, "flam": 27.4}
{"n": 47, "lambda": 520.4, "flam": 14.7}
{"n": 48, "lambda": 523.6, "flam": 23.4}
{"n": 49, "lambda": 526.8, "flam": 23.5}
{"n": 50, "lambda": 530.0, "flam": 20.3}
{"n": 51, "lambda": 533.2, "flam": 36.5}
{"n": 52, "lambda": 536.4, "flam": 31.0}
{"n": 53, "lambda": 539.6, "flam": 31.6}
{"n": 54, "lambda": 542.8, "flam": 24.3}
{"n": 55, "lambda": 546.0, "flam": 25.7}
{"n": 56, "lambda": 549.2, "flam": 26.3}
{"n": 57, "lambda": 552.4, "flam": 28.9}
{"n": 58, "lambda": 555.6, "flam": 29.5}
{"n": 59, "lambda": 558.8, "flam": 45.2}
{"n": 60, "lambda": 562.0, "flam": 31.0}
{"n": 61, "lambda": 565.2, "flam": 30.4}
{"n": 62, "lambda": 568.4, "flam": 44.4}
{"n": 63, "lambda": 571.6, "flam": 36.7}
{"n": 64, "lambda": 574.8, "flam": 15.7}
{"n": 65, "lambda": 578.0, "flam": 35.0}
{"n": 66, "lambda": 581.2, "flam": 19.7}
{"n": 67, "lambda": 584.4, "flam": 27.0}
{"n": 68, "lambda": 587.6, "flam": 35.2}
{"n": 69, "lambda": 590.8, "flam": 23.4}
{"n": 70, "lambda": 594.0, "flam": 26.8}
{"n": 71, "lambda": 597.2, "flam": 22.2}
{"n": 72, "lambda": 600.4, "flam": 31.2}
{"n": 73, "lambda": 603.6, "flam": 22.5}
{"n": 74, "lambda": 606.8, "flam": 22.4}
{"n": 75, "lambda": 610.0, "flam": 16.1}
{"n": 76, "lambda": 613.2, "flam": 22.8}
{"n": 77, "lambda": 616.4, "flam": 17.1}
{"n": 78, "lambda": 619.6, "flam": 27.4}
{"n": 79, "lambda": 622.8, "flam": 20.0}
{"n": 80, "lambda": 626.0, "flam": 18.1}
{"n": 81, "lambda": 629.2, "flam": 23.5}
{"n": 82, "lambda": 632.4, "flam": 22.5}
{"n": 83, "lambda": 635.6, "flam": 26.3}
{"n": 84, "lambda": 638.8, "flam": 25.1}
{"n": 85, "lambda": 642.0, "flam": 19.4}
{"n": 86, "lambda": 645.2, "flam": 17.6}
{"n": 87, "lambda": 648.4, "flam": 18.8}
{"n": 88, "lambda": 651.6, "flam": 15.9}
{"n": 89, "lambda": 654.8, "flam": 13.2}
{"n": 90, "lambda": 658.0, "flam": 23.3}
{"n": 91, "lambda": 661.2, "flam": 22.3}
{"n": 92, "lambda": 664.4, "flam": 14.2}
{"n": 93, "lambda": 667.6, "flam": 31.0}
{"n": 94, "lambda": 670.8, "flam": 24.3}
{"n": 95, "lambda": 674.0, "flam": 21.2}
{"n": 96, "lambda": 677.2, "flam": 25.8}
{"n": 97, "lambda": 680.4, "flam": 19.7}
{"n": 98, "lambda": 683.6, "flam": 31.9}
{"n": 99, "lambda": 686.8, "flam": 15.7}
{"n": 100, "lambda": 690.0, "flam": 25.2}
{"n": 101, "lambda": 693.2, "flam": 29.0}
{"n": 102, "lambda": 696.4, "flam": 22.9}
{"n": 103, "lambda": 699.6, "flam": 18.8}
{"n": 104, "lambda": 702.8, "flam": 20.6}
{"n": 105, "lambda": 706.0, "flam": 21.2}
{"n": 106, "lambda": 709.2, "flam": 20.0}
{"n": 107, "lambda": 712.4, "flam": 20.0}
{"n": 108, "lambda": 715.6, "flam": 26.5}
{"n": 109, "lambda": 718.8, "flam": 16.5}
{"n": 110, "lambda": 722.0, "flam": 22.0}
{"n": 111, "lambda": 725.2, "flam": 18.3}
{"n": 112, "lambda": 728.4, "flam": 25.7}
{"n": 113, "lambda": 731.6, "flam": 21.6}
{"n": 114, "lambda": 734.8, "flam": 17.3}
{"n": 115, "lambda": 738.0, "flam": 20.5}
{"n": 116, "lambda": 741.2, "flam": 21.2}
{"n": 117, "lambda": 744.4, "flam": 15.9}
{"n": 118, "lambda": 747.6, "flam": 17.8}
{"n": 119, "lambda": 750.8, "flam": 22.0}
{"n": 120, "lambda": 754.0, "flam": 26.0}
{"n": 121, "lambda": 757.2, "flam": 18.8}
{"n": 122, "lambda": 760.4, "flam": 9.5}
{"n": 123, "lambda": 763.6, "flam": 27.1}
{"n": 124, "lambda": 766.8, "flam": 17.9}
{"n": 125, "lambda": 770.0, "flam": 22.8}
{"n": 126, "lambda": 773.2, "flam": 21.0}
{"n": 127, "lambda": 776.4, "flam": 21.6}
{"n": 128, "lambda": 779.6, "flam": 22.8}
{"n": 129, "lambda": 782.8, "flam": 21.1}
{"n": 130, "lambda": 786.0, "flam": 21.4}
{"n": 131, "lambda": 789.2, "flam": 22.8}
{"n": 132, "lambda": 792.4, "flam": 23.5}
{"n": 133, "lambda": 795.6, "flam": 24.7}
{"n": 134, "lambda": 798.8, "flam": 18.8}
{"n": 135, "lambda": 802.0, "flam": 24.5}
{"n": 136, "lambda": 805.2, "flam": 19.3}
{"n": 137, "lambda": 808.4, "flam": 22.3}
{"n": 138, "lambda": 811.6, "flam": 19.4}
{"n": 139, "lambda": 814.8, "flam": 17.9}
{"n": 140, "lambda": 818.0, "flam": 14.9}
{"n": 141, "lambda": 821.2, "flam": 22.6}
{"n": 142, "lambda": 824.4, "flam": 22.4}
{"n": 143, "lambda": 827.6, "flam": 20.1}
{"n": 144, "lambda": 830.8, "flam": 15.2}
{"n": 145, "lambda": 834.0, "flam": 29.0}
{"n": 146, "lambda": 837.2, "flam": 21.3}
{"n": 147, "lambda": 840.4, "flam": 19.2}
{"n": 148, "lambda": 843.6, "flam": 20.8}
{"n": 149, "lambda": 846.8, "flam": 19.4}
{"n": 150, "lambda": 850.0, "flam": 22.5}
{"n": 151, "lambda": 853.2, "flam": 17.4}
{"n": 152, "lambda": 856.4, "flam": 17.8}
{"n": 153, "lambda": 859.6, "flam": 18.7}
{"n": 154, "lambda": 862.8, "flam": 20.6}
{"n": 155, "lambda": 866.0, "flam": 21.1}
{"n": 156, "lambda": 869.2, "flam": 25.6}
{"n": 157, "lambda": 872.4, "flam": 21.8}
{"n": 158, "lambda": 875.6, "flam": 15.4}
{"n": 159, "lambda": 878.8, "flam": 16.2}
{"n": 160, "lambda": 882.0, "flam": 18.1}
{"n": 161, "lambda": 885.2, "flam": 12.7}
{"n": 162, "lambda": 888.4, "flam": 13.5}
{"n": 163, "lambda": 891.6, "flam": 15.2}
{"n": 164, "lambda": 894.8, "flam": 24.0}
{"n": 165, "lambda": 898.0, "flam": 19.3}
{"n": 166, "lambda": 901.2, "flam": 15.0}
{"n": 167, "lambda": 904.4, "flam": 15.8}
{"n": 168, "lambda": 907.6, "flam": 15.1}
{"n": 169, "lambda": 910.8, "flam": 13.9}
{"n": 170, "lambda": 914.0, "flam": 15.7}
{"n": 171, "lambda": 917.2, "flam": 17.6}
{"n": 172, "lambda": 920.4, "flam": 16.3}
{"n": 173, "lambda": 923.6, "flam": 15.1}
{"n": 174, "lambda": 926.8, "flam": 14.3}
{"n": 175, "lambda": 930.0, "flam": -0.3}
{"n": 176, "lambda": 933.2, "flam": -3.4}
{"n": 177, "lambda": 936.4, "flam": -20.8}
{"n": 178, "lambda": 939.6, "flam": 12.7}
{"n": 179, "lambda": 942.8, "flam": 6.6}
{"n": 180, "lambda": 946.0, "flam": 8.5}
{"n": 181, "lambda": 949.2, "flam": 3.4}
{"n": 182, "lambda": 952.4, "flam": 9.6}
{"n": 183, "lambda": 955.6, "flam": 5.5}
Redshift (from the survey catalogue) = 0.79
